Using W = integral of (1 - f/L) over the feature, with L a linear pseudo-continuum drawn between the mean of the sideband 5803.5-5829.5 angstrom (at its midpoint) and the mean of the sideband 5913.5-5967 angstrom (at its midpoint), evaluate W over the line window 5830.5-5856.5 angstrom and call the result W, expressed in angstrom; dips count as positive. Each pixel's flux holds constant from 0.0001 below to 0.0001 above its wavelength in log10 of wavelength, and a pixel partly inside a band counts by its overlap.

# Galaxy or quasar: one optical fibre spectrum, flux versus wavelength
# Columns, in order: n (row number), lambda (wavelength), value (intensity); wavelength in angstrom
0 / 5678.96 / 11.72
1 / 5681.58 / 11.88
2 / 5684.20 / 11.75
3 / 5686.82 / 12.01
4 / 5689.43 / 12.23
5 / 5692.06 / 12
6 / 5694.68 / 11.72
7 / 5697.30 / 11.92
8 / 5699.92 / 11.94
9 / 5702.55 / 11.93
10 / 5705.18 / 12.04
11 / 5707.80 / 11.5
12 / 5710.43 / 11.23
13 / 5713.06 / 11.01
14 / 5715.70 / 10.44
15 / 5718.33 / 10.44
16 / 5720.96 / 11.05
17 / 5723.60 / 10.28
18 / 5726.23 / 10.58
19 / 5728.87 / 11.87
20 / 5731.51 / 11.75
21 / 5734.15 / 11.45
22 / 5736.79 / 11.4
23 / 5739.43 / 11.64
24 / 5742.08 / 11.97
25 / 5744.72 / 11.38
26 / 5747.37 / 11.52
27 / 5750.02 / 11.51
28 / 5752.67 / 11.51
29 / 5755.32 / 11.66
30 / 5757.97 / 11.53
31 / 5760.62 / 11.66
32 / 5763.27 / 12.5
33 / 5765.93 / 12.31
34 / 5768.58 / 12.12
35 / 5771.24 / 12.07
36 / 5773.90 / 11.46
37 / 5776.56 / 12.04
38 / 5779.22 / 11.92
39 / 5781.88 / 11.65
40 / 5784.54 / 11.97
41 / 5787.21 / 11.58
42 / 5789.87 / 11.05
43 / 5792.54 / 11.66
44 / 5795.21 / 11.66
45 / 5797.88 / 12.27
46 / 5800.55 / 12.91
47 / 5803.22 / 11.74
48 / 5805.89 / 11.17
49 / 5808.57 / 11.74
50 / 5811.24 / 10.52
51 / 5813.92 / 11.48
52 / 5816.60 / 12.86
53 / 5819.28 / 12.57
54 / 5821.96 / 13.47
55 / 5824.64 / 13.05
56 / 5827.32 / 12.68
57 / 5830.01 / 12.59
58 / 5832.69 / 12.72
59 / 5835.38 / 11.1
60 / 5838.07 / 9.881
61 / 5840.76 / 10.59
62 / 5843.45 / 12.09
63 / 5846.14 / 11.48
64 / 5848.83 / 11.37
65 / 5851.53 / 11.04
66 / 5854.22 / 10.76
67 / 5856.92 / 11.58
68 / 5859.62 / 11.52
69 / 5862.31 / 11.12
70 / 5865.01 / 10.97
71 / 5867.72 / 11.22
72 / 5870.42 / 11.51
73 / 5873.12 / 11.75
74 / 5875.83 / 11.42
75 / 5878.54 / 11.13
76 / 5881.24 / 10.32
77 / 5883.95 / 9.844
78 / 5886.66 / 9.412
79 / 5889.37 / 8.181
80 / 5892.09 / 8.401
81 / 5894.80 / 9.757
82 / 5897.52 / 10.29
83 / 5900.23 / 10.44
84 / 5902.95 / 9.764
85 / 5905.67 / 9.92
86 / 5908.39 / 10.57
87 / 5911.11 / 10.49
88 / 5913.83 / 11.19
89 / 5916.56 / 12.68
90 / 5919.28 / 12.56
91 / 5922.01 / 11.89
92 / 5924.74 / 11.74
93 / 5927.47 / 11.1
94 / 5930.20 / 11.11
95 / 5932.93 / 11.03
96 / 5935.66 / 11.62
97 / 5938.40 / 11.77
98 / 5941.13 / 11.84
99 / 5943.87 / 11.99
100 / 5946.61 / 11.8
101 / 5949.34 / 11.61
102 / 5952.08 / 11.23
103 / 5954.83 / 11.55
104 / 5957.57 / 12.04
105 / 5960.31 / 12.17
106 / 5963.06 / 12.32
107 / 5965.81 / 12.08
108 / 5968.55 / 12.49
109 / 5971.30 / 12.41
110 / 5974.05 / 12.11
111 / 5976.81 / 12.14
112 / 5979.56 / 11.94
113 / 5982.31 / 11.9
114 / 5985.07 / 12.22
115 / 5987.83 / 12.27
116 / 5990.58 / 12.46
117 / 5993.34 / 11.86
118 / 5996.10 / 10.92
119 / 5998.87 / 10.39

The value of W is 1.7 angstrom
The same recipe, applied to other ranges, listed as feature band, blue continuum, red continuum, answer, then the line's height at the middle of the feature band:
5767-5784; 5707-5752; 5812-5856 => -0.6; 11.5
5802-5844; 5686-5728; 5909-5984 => -1.1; 11.6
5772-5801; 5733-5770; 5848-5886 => -0.7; 11.5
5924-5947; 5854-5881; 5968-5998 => 0.3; 11.7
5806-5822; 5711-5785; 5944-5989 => -0.4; 11.7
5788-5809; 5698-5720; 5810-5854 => -0.2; 11.7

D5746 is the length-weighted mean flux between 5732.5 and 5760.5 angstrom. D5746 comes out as 11.6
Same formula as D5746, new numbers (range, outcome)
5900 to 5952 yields 11.3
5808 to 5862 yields 11.7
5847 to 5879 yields 11.3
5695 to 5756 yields 11.4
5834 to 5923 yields 10.8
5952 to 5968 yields 12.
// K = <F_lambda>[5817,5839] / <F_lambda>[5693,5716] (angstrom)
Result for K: 1.1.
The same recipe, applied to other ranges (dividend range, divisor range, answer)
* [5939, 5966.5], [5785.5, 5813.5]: 1.02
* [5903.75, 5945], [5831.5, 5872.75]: 1.01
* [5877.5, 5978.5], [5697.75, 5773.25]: 0.97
